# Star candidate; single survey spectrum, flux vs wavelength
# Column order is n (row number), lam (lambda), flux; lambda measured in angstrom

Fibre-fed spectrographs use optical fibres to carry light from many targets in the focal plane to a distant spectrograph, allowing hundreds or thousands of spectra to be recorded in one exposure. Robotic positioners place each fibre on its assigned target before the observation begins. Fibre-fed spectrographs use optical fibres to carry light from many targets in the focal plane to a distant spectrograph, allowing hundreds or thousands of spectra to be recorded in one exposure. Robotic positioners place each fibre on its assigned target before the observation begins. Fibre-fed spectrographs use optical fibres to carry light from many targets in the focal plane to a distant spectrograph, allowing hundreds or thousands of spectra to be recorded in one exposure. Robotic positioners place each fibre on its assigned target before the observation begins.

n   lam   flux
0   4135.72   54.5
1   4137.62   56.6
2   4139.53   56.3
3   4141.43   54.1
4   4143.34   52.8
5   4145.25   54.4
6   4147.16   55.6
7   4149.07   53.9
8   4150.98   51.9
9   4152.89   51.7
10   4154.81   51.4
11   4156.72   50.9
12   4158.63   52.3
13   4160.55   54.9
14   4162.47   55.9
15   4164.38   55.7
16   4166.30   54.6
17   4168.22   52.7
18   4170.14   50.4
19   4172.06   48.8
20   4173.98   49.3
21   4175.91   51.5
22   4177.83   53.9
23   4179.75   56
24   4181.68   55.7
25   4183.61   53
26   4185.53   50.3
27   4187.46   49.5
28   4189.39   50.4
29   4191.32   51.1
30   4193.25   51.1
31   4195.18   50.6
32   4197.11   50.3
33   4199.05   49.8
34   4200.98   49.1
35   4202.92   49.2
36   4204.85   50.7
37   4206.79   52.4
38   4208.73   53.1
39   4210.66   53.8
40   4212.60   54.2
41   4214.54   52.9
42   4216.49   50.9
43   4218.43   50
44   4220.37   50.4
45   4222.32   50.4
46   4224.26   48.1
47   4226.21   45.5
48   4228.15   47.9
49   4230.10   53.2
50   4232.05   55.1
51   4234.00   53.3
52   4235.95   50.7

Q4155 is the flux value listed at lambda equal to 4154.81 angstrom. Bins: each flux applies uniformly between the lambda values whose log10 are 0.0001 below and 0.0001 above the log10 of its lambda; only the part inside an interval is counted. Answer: 51.4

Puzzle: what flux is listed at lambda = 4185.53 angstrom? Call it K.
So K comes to 50.3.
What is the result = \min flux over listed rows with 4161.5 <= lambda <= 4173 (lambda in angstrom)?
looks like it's 48.8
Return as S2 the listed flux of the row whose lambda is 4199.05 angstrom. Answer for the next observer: 49.8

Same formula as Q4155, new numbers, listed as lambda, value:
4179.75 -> 56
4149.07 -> 53.9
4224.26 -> 48.1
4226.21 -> 45.5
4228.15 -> 47.9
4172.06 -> 48.8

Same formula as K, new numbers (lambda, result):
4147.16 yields 55.6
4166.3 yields 54.6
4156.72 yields 50.9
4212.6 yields 54.2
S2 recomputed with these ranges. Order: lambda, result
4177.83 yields 53.9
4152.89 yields 51.7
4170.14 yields 50.4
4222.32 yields 50.4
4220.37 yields 50.4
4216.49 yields 50.9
